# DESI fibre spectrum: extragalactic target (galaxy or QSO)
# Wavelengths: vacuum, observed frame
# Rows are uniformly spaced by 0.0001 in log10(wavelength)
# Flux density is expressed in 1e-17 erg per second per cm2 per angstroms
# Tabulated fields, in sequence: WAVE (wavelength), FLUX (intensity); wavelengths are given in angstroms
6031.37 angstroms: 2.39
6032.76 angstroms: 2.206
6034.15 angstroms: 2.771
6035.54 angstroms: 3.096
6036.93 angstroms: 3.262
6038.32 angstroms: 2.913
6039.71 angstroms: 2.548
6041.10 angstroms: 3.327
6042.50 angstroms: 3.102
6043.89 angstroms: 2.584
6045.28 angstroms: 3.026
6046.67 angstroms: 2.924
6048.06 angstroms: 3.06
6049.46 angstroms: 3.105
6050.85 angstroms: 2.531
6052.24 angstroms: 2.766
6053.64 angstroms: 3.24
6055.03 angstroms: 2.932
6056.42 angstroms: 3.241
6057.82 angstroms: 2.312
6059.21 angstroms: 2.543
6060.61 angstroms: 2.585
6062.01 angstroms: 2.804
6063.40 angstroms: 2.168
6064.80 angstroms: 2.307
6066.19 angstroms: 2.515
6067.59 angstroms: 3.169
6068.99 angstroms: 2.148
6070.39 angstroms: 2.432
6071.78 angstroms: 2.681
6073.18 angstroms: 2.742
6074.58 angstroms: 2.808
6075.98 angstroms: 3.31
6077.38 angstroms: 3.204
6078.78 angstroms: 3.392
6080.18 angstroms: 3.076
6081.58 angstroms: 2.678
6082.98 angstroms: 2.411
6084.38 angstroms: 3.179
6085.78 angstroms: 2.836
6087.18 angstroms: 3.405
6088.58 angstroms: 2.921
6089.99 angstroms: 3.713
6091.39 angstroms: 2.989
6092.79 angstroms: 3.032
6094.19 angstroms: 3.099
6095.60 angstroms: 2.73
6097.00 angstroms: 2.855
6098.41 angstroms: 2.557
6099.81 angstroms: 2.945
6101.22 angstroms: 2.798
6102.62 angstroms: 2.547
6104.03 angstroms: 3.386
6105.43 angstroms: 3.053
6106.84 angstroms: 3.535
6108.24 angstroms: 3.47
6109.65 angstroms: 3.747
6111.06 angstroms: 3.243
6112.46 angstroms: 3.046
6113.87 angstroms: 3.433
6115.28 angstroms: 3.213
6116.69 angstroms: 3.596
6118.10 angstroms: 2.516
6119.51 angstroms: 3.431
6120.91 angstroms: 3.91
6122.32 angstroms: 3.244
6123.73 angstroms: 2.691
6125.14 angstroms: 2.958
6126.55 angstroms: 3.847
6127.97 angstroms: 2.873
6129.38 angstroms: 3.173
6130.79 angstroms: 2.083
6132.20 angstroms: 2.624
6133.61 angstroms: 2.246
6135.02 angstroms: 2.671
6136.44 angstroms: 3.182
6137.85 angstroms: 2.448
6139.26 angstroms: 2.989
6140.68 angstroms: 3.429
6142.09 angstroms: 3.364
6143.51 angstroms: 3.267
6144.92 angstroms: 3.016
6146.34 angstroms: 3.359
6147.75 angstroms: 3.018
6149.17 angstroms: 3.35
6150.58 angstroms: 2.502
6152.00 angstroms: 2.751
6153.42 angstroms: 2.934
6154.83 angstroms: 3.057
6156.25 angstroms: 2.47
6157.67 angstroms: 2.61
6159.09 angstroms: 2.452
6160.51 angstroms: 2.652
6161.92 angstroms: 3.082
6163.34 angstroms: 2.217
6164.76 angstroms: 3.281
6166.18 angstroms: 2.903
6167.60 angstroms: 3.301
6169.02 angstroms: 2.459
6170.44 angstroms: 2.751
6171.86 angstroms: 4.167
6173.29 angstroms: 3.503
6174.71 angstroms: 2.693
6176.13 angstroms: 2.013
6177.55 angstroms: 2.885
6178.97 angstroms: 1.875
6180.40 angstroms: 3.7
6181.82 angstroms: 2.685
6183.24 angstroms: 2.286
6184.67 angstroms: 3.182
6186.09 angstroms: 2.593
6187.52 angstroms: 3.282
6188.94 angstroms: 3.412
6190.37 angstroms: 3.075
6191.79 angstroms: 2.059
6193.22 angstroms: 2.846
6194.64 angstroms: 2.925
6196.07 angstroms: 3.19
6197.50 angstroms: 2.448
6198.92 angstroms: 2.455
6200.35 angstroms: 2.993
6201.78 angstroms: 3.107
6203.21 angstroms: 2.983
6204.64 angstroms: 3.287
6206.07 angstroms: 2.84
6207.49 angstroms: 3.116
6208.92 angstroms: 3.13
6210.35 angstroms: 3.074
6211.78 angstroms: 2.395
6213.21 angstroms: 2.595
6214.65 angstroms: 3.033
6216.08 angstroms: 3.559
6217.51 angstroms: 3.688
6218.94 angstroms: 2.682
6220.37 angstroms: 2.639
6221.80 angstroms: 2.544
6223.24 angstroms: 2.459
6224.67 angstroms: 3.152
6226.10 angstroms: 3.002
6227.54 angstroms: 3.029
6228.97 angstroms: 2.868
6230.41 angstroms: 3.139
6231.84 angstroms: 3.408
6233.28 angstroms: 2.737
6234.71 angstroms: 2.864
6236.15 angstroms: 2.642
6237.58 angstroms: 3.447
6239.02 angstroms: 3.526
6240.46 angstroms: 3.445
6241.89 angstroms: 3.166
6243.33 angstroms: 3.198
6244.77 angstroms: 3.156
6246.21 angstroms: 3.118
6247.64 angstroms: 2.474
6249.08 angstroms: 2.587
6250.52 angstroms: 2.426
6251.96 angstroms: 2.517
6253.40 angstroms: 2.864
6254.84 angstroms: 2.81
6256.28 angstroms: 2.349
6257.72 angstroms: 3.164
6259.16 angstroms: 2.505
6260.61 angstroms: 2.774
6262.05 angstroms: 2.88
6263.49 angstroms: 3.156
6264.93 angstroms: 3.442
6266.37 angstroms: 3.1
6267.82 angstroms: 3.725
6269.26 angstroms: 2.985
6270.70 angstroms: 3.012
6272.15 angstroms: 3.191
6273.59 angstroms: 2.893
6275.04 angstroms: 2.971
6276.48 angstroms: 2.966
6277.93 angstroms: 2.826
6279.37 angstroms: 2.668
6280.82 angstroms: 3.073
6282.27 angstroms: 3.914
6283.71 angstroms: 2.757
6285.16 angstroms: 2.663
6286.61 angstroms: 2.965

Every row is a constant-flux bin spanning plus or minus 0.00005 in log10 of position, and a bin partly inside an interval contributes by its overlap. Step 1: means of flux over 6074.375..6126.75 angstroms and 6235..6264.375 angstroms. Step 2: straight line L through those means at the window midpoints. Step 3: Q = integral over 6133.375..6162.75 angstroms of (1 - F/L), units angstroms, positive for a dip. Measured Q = 1.5 angstroms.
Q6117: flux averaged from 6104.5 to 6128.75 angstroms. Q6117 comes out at 3.28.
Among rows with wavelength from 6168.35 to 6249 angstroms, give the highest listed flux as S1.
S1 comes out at 4.167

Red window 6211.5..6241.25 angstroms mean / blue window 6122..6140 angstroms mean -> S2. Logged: 1.06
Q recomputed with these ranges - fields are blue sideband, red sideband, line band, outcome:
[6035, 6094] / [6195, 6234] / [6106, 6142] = -2.5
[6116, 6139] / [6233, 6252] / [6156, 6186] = 1.5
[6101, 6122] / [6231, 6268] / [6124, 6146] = 1.9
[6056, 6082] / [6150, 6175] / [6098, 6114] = -2.0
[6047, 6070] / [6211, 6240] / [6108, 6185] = -3.4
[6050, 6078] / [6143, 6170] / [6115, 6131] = -1.9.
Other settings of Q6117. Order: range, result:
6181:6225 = 2.89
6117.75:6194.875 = 2.92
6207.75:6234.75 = 2.95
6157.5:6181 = 2.86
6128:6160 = 2.86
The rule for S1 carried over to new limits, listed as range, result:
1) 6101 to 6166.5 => 3.91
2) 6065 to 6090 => 3.713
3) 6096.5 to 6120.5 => 3.747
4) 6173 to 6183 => 3.7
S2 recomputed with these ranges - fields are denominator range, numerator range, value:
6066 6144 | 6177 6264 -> 0.96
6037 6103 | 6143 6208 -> 1.01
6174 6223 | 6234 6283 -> 1.05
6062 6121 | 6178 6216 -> 0.96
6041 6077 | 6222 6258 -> 1.06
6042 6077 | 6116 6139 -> 1.07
